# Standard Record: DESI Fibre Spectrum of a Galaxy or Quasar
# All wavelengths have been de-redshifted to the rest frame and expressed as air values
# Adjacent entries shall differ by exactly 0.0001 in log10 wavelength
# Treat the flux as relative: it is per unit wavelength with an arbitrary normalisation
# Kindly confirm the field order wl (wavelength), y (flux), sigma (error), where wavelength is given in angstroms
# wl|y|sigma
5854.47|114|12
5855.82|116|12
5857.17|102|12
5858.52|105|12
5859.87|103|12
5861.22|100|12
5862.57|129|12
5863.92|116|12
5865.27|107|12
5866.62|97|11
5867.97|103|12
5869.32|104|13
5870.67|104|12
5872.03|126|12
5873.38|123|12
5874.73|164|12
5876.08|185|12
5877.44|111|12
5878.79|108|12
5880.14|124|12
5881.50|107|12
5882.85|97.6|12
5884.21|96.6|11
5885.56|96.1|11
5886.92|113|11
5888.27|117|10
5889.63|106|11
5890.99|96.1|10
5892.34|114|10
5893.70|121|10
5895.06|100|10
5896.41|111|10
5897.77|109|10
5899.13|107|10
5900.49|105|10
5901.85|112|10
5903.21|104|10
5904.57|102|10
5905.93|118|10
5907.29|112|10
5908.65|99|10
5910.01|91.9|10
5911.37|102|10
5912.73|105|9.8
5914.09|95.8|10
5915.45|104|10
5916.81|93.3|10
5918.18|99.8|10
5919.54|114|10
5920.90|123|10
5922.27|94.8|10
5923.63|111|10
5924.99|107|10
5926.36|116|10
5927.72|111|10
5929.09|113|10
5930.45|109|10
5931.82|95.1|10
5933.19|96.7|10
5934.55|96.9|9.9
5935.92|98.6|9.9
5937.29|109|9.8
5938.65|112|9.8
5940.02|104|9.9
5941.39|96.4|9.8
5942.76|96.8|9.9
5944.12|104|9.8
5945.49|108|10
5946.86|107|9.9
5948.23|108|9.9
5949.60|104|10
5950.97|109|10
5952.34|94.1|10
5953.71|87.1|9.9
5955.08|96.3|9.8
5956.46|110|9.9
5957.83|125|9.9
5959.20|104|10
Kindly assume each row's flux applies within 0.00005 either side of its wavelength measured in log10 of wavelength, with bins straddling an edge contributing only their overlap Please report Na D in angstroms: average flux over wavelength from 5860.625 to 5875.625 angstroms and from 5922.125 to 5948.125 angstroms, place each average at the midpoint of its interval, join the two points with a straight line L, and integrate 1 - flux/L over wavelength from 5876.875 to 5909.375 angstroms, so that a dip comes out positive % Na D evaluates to 1.34 angstroms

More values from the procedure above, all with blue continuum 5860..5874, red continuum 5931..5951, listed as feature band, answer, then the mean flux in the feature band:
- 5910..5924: 0.24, 104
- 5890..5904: -0.05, 108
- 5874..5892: -1.33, 117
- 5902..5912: 0.17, 105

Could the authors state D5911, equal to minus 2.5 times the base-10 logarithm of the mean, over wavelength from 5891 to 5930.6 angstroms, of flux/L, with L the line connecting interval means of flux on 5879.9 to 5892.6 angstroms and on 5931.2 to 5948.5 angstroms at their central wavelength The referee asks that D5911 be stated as -0.026 mag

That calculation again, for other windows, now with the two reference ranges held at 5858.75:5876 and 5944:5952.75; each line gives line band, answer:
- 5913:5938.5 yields 0.03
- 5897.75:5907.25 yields 0.04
